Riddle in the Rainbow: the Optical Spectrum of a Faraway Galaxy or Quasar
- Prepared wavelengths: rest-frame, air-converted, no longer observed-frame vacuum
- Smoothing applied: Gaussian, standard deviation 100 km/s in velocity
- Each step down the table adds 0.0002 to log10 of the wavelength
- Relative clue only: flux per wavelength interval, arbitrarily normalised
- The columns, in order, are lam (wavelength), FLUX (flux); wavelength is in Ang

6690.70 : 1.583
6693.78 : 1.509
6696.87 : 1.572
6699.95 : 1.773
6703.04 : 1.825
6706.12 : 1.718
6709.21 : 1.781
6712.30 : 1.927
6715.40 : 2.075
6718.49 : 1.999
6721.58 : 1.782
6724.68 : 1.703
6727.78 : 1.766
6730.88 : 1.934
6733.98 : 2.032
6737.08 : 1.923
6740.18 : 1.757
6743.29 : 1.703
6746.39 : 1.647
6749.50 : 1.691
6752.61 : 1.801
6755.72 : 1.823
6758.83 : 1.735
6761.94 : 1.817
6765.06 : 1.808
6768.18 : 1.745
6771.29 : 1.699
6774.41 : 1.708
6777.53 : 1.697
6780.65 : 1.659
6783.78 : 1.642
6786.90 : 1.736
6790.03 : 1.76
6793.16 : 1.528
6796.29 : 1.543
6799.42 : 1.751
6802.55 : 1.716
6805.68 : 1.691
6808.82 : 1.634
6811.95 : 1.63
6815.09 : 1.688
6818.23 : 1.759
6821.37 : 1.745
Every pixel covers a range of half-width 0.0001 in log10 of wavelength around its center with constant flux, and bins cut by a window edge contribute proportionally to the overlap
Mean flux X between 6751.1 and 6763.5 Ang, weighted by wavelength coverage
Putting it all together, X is 1.79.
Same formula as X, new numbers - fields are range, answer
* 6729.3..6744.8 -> 1.87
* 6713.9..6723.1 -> 1.95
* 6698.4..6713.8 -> 1.81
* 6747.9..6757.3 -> 1.77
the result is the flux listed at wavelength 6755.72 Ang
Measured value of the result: 1.823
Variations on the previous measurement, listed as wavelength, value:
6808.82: 1.634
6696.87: 1.572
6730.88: 1.934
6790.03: 1.76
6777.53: 1.697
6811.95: 1.63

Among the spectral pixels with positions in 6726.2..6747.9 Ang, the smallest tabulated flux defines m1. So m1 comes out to 1.647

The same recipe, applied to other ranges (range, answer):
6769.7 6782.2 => 1.659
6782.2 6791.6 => 1.642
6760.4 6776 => 1.699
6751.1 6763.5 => 1.735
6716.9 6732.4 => 1.703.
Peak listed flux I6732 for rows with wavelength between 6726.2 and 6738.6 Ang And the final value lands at 2.032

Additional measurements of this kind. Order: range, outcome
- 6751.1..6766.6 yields 1.823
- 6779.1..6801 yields 1.76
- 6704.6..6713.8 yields 1.927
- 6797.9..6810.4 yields 1.751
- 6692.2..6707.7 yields 1.825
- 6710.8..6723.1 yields 2.075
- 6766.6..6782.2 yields 1.745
